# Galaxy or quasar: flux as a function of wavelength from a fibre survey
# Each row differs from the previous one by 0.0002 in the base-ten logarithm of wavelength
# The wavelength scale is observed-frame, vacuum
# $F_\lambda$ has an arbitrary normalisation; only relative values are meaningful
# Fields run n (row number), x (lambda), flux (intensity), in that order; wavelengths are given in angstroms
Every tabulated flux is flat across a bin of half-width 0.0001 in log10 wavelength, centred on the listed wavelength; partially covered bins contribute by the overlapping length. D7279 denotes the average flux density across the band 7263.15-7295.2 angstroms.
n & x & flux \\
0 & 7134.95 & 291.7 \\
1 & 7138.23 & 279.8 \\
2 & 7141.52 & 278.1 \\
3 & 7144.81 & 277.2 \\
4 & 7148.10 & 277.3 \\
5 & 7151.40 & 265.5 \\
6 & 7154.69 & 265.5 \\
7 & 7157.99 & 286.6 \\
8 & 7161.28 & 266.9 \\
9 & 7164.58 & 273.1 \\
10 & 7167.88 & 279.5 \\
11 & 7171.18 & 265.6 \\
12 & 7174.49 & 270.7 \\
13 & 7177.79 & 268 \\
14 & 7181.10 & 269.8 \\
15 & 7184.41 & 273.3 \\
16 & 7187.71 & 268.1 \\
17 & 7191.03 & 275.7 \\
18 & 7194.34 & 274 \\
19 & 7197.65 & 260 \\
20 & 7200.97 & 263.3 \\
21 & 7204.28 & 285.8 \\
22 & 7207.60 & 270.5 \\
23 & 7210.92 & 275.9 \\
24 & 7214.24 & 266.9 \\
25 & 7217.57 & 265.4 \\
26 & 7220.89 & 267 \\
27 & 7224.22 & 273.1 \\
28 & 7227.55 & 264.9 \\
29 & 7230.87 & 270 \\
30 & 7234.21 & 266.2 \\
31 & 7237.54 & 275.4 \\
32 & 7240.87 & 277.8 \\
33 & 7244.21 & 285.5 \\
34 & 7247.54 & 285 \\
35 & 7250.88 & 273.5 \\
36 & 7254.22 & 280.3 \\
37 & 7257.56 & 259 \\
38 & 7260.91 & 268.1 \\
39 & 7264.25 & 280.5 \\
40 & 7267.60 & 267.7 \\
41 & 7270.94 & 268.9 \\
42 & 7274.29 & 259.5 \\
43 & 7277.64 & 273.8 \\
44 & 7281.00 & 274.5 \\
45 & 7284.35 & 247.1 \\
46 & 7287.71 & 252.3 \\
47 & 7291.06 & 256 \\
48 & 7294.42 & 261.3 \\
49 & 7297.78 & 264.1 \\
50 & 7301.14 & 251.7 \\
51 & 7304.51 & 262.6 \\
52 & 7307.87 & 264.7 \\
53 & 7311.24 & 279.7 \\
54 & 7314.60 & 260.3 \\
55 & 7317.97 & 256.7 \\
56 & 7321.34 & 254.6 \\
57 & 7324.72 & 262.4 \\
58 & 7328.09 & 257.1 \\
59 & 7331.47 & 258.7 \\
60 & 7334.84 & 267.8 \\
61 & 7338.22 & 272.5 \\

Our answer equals 264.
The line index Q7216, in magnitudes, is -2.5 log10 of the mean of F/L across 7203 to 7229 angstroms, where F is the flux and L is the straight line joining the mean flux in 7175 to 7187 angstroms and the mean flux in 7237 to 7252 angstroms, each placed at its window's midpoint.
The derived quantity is 0.02 mag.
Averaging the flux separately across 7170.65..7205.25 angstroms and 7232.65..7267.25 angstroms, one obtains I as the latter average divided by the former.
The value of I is 1.0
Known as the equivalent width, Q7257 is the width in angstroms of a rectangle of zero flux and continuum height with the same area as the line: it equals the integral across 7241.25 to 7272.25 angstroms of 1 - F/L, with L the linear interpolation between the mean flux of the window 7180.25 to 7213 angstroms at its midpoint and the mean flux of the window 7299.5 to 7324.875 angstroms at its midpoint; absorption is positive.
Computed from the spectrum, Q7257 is -0.9 angstroms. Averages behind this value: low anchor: 272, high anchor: 261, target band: 275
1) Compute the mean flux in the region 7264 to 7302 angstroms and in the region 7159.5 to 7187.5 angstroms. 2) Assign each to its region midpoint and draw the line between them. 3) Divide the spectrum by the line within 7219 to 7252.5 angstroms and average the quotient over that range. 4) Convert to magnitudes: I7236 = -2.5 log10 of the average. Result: -0.03 mag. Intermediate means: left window 271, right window 263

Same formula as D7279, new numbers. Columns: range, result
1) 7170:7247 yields 271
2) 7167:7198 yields 271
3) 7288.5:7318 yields 262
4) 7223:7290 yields 270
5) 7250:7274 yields 270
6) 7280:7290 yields 257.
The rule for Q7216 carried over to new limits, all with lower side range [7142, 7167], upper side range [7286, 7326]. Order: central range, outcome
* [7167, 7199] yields 0.00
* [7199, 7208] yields -0.02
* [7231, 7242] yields -0.02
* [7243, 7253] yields -0.06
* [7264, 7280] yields -0.02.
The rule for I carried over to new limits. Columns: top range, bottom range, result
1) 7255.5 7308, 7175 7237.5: 0.98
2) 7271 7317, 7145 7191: 0.96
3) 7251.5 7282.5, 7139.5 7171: 0.99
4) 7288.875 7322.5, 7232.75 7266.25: 0.95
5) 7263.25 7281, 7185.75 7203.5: 1.00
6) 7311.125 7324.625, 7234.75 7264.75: 0.95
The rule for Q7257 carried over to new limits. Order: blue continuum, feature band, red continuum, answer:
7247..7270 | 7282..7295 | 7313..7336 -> 0.6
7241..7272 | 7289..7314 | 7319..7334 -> 0.2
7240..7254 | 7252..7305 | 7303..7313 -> 2.0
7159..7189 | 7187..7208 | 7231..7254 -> 0.1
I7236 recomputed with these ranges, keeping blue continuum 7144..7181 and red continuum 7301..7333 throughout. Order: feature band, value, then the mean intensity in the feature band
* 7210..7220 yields 0.00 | 269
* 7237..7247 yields -0.06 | 281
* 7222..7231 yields -0.01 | 269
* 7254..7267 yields -0.02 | 271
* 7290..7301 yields 0.01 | 259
